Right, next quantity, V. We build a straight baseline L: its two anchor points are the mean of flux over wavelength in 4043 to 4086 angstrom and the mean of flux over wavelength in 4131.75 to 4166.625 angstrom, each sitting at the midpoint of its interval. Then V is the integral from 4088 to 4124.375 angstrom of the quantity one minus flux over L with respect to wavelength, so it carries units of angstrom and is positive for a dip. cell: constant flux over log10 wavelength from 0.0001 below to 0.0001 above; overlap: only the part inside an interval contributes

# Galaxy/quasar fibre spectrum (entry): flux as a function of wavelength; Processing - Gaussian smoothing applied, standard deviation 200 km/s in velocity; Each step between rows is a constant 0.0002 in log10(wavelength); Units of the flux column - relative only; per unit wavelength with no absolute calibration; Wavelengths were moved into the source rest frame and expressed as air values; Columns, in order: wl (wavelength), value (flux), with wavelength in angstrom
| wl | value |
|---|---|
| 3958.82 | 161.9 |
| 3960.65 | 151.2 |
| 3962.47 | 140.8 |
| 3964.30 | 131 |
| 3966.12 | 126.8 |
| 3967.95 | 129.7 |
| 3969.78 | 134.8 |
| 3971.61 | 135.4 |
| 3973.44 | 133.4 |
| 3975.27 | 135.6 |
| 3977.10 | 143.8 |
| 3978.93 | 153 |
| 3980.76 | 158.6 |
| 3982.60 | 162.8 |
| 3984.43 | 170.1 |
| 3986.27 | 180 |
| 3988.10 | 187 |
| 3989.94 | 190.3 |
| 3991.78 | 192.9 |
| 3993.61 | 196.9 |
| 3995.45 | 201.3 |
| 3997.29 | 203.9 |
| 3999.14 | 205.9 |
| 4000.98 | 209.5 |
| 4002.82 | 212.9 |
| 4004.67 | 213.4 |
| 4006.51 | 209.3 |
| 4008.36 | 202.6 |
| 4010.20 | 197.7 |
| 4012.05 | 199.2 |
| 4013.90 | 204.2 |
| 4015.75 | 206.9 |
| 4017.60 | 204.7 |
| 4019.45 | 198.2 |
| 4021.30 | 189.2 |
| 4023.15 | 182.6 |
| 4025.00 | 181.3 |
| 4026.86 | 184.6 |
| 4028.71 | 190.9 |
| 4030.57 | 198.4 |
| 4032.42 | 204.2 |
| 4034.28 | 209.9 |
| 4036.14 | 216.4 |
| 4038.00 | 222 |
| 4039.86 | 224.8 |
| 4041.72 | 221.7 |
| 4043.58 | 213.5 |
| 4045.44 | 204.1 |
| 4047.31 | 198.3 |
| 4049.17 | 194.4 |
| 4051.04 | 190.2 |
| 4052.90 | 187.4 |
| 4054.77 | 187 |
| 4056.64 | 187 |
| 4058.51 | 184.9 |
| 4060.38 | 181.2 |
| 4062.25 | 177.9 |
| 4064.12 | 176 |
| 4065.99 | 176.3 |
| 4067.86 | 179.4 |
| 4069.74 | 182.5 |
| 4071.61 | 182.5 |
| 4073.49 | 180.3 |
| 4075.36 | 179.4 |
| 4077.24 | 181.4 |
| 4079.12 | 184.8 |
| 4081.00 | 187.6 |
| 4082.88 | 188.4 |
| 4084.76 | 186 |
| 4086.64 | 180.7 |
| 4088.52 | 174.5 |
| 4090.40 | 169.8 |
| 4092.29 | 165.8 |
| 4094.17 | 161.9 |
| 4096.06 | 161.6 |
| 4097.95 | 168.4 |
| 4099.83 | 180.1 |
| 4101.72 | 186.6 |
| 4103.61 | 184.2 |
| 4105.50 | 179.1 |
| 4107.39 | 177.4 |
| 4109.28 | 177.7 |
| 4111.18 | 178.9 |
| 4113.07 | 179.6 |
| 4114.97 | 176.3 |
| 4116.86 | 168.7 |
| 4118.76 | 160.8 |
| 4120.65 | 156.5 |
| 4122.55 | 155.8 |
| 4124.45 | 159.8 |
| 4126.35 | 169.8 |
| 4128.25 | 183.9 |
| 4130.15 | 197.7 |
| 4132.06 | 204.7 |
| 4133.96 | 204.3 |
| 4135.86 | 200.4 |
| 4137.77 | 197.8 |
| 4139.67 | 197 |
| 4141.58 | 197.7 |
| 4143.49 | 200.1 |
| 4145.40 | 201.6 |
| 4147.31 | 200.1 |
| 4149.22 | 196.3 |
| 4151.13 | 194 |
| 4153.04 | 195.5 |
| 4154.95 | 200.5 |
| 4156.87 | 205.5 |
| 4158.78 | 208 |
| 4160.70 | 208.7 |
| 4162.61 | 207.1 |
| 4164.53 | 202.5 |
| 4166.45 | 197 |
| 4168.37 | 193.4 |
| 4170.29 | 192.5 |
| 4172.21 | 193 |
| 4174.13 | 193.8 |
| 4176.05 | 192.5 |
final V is 4.1 angstrom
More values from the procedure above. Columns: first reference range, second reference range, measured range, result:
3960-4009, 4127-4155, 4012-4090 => -4.36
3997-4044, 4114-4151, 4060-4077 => 1.45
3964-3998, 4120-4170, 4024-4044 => -3.90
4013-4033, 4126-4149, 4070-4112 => 3.85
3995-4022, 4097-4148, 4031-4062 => -0.62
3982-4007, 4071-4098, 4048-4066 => -0.20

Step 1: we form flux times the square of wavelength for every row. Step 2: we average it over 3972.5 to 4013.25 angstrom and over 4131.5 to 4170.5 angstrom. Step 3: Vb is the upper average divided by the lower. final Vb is 1.17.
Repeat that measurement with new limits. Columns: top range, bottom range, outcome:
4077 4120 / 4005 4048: 0.90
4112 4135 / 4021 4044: 0.91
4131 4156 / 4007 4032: 1.08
